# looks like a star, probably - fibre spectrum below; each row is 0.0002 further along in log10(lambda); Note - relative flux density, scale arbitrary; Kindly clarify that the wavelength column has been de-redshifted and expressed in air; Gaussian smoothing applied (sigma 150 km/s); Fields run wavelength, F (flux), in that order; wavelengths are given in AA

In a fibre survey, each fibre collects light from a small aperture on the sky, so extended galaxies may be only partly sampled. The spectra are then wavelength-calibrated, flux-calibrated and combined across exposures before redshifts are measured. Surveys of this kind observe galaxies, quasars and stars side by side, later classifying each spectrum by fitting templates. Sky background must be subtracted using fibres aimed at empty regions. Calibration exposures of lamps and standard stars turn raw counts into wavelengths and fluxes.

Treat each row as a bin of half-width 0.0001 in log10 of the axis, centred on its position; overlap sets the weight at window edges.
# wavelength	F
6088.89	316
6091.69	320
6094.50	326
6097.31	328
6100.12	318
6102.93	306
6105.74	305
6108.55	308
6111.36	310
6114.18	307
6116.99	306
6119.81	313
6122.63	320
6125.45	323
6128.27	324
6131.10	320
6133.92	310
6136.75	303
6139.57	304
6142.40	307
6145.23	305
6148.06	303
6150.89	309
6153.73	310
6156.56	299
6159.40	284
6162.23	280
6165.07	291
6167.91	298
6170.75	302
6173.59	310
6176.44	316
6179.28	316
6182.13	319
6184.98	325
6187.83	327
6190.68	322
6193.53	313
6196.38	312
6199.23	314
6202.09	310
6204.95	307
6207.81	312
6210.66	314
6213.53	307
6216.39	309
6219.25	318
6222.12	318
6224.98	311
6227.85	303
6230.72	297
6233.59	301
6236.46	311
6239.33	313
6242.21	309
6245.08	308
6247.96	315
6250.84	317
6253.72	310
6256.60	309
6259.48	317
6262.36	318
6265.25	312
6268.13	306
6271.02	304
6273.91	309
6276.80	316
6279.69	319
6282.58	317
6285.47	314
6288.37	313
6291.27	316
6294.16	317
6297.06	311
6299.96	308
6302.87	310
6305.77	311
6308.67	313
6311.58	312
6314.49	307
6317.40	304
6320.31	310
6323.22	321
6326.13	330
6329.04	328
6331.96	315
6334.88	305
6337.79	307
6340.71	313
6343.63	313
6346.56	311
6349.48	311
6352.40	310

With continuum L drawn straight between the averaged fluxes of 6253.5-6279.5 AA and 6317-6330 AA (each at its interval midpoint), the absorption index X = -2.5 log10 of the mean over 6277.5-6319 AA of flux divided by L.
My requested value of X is 0.01 mag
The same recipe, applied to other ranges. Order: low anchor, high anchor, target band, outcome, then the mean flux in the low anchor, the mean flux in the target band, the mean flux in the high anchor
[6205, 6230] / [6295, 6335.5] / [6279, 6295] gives -0.011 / 311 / 316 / 313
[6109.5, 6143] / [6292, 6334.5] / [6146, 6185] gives 0.032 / 312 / 304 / 314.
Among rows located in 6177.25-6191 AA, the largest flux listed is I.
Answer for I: 327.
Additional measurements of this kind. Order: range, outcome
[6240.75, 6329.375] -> 330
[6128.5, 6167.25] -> 320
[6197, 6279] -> 318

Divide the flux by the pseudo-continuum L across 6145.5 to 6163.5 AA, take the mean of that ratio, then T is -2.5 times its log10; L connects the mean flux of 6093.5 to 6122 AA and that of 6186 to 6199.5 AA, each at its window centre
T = 0.06 mag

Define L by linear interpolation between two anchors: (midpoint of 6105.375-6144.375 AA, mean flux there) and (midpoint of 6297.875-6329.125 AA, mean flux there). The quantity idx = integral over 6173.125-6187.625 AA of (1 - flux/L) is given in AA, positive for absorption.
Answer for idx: -0.3 AA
